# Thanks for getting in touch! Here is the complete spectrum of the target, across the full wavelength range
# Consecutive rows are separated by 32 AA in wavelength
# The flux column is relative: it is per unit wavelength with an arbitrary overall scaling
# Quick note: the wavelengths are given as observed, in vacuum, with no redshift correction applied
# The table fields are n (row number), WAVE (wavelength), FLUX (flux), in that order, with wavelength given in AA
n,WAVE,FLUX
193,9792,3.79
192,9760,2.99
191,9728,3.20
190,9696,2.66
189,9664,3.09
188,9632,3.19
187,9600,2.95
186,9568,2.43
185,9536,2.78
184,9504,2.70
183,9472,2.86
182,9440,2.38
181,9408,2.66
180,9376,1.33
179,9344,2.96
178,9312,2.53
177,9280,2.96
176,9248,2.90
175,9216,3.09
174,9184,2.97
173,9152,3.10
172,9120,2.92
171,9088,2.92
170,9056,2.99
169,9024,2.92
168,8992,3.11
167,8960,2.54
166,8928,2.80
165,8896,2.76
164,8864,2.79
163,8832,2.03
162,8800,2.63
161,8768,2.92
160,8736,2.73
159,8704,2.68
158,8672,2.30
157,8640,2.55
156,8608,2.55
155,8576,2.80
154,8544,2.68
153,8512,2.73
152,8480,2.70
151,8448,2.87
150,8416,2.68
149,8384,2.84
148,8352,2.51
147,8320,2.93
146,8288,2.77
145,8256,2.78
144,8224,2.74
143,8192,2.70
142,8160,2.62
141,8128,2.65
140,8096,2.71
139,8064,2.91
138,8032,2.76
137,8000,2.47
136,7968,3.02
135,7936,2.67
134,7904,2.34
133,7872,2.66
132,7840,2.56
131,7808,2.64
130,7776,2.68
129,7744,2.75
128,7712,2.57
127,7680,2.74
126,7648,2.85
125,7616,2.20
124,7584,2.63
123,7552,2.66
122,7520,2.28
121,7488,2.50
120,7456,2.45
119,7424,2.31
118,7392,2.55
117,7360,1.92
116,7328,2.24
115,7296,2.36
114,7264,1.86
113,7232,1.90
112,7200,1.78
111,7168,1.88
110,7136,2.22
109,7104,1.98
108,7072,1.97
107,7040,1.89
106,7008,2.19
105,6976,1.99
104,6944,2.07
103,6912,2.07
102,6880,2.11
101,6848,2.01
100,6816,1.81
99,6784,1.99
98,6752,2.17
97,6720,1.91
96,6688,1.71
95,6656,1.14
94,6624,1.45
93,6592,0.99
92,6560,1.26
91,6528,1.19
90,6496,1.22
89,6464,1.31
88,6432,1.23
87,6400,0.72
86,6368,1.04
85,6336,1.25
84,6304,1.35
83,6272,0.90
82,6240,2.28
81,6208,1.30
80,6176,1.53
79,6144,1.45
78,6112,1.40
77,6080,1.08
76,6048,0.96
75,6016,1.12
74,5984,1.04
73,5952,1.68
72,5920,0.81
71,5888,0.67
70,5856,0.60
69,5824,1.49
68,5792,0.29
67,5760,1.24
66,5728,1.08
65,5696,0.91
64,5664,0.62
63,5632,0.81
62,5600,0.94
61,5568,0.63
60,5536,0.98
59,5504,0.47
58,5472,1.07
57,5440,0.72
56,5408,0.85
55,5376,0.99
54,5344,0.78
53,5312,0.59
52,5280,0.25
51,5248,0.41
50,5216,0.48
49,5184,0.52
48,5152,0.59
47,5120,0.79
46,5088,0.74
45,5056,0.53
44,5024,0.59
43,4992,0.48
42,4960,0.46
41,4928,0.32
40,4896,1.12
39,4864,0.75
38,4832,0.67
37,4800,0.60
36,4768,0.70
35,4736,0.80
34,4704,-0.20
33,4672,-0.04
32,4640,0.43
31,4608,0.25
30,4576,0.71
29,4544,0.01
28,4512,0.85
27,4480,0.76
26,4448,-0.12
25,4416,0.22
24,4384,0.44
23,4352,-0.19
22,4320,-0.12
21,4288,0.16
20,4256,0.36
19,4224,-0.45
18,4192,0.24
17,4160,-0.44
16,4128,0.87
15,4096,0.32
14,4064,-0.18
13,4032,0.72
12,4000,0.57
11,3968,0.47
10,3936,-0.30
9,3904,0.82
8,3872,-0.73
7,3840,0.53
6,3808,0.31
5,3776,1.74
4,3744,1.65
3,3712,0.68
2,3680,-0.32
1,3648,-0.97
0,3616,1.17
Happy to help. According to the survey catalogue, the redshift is 0.675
